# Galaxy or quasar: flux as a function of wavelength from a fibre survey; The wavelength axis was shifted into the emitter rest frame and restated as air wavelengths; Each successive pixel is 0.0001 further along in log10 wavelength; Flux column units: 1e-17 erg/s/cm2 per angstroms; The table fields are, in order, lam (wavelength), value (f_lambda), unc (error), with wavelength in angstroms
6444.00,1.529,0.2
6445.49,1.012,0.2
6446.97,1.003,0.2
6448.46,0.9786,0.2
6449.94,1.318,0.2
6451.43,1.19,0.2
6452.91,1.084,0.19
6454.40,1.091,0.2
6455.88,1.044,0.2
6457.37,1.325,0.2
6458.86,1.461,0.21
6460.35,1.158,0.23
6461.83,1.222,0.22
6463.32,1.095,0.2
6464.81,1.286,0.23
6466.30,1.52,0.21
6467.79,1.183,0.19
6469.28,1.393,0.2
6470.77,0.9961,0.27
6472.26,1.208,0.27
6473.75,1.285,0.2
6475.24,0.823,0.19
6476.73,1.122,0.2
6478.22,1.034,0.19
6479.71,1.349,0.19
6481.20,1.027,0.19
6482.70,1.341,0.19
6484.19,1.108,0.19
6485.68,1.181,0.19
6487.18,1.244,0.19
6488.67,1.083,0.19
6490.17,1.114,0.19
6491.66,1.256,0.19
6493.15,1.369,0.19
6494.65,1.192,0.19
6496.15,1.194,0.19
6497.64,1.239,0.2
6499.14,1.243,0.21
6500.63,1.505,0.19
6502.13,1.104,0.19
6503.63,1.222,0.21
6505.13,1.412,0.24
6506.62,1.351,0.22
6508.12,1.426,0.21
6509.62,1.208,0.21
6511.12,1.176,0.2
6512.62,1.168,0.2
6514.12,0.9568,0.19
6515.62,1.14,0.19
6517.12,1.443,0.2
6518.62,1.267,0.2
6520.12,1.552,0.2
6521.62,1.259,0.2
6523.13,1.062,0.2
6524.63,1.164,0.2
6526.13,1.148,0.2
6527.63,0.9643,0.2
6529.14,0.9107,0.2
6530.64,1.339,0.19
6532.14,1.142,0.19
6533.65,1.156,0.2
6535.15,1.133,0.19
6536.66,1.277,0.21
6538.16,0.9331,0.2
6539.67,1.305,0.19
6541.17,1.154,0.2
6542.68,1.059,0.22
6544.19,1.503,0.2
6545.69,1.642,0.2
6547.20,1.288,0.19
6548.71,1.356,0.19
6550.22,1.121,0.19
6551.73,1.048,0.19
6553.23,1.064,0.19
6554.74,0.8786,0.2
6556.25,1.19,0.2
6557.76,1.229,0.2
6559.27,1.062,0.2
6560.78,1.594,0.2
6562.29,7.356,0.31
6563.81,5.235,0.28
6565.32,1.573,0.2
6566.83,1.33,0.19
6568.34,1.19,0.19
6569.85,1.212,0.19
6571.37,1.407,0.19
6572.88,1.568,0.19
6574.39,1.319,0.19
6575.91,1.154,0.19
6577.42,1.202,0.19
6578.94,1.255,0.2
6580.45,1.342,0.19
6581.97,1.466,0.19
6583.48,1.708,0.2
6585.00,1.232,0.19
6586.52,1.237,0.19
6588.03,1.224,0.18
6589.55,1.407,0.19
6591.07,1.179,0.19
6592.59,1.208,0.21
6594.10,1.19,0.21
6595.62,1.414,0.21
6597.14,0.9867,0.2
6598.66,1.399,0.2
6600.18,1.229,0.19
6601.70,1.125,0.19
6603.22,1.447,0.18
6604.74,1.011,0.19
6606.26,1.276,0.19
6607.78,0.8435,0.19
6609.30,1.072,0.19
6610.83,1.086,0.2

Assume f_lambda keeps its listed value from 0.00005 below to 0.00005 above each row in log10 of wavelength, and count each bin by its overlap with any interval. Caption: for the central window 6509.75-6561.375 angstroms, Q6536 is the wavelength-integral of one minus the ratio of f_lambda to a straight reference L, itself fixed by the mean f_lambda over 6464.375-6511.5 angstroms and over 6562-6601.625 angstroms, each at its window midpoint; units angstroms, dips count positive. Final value 8.18 angstroms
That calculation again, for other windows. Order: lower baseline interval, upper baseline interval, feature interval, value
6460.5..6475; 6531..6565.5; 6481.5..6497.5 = 1.66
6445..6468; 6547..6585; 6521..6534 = 3.30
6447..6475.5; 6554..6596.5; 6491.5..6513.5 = 1.46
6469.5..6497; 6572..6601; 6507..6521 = -0.63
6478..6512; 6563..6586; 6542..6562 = 1.83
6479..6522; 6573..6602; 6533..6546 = 0.38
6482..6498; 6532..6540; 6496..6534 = -1.42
